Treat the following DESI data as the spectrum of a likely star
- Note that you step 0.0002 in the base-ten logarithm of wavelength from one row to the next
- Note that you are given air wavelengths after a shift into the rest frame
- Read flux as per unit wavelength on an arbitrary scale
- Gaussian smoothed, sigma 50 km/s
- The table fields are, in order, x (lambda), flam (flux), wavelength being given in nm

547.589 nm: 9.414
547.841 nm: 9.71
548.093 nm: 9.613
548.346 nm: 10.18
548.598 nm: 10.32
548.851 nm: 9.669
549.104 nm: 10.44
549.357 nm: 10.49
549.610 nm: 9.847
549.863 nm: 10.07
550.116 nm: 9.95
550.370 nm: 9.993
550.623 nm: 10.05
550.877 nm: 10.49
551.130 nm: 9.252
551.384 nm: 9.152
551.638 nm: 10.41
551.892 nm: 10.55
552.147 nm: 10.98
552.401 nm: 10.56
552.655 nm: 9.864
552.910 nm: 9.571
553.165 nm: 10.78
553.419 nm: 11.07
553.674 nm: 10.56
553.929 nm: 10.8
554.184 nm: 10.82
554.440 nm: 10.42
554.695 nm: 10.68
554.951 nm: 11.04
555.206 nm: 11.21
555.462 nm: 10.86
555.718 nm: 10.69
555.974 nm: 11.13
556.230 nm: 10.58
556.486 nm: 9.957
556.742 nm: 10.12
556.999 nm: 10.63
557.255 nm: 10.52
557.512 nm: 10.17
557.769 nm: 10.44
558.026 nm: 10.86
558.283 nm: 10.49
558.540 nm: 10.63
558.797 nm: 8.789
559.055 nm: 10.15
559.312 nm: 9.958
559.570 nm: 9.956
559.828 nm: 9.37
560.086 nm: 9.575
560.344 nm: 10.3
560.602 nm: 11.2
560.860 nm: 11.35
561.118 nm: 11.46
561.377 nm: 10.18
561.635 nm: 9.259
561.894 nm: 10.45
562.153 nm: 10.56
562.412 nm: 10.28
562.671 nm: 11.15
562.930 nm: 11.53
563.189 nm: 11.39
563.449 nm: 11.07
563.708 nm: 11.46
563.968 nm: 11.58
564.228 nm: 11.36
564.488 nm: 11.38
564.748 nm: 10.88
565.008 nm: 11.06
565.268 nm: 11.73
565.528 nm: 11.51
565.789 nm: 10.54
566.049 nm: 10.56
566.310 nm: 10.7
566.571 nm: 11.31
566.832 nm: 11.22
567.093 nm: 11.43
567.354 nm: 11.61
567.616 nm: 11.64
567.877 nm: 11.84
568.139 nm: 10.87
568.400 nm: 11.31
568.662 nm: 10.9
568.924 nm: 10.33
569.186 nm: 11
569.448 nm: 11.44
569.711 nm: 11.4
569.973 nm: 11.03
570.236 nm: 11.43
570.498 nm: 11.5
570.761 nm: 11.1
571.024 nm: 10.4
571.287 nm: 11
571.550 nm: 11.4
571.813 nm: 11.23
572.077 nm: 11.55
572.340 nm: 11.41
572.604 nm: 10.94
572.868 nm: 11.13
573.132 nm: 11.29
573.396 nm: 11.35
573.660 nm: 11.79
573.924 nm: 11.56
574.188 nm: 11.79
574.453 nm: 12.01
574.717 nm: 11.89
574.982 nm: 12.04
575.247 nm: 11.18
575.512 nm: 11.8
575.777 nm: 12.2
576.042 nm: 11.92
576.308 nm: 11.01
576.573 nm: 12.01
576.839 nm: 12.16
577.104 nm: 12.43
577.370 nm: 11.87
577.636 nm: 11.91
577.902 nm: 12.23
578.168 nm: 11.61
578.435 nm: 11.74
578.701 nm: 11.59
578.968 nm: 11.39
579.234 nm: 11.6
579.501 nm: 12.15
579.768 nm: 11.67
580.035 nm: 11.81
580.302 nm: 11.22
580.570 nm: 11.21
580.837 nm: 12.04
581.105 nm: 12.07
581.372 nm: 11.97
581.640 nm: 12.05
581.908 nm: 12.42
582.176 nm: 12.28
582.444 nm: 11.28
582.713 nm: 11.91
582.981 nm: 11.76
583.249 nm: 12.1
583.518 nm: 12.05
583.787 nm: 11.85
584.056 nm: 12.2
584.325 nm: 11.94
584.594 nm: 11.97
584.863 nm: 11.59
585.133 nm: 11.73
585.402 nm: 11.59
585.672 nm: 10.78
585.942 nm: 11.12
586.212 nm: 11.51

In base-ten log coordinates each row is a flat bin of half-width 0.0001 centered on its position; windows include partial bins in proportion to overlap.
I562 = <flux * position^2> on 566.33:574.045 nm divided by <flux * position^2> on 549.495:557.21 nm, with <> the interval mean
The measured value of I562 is 1.1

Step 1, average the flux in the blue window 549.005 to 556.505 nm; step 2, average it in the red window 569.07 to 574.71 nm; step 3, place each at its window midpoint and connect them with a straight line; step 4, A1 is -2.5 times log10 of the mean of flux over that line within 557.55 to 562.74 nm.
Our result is 0.05 mag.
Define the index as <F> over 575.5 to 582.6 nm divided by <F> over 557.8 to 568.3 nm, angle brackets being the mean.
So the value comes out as 1.09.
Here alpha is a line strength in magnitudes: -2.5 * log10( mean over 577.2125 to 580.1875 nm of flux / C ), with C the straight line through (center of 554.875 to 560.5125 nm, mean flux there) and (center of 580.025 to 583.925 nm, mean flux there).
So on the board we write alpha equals -0.01 mag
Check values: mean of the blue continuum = 10.3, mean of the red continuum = 11.9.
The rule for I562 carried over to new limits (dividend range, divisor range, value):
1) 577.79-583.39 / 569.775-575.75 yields 1.06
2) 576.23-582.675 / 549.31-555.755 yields 1.25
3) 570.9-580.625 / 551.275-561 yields 1.19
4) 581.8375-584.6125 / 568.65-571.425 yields 1.13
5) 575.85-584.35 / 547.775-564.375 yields 1.24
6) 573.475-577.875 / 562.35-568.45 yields 1.09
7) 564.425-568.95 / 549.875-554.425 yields 1.14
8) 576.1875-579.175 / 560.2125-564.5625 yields 1.14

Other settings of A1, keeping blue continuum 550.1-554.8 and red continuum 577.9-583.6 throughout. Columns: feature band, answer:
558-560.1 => 0.075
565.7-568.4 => -0.010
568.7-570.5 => 0.010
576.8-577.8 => -0.043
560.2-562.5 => 0.023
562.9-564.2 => -0.047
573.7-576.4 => -0.022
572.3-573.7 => 0.012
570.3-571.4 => 0.025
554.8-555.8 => -0.049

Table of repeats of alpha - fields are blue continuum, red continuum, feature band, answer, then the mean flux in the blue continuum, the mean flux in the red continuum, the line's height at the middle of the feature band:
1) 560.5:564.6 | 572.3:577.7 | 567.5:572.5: 0.020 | 11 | 11.7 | 11.4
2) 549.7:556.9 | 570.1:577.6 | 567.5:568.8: -0.007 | 10.4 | 11.6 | 11.2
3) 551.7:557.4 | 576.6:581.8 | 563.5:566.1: -0.011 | 10.6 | 11.8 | 11.1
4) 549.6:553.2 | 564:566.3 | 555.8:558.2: 0.002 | 10.1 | 11.1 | 10.5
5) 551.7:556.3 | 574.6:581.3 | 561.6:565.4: 0.006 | 10.7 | 11.8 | 11.1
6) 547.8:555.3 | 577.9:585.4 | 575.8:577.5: -0.032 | 10.3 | 11.8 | 11.6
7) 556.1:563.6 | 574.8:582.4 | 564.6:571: -0.014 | 10.4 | 11.8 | 11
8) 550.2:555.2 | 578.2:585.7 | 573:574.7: -0.023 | 10.4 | 11.8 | 11.4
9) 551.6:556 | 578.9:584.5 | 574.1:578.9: -0.019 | 10.7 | 11.9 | 11.6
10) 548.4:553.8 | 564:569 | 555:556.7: -0.023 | 10.2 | 11.2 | 10.5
